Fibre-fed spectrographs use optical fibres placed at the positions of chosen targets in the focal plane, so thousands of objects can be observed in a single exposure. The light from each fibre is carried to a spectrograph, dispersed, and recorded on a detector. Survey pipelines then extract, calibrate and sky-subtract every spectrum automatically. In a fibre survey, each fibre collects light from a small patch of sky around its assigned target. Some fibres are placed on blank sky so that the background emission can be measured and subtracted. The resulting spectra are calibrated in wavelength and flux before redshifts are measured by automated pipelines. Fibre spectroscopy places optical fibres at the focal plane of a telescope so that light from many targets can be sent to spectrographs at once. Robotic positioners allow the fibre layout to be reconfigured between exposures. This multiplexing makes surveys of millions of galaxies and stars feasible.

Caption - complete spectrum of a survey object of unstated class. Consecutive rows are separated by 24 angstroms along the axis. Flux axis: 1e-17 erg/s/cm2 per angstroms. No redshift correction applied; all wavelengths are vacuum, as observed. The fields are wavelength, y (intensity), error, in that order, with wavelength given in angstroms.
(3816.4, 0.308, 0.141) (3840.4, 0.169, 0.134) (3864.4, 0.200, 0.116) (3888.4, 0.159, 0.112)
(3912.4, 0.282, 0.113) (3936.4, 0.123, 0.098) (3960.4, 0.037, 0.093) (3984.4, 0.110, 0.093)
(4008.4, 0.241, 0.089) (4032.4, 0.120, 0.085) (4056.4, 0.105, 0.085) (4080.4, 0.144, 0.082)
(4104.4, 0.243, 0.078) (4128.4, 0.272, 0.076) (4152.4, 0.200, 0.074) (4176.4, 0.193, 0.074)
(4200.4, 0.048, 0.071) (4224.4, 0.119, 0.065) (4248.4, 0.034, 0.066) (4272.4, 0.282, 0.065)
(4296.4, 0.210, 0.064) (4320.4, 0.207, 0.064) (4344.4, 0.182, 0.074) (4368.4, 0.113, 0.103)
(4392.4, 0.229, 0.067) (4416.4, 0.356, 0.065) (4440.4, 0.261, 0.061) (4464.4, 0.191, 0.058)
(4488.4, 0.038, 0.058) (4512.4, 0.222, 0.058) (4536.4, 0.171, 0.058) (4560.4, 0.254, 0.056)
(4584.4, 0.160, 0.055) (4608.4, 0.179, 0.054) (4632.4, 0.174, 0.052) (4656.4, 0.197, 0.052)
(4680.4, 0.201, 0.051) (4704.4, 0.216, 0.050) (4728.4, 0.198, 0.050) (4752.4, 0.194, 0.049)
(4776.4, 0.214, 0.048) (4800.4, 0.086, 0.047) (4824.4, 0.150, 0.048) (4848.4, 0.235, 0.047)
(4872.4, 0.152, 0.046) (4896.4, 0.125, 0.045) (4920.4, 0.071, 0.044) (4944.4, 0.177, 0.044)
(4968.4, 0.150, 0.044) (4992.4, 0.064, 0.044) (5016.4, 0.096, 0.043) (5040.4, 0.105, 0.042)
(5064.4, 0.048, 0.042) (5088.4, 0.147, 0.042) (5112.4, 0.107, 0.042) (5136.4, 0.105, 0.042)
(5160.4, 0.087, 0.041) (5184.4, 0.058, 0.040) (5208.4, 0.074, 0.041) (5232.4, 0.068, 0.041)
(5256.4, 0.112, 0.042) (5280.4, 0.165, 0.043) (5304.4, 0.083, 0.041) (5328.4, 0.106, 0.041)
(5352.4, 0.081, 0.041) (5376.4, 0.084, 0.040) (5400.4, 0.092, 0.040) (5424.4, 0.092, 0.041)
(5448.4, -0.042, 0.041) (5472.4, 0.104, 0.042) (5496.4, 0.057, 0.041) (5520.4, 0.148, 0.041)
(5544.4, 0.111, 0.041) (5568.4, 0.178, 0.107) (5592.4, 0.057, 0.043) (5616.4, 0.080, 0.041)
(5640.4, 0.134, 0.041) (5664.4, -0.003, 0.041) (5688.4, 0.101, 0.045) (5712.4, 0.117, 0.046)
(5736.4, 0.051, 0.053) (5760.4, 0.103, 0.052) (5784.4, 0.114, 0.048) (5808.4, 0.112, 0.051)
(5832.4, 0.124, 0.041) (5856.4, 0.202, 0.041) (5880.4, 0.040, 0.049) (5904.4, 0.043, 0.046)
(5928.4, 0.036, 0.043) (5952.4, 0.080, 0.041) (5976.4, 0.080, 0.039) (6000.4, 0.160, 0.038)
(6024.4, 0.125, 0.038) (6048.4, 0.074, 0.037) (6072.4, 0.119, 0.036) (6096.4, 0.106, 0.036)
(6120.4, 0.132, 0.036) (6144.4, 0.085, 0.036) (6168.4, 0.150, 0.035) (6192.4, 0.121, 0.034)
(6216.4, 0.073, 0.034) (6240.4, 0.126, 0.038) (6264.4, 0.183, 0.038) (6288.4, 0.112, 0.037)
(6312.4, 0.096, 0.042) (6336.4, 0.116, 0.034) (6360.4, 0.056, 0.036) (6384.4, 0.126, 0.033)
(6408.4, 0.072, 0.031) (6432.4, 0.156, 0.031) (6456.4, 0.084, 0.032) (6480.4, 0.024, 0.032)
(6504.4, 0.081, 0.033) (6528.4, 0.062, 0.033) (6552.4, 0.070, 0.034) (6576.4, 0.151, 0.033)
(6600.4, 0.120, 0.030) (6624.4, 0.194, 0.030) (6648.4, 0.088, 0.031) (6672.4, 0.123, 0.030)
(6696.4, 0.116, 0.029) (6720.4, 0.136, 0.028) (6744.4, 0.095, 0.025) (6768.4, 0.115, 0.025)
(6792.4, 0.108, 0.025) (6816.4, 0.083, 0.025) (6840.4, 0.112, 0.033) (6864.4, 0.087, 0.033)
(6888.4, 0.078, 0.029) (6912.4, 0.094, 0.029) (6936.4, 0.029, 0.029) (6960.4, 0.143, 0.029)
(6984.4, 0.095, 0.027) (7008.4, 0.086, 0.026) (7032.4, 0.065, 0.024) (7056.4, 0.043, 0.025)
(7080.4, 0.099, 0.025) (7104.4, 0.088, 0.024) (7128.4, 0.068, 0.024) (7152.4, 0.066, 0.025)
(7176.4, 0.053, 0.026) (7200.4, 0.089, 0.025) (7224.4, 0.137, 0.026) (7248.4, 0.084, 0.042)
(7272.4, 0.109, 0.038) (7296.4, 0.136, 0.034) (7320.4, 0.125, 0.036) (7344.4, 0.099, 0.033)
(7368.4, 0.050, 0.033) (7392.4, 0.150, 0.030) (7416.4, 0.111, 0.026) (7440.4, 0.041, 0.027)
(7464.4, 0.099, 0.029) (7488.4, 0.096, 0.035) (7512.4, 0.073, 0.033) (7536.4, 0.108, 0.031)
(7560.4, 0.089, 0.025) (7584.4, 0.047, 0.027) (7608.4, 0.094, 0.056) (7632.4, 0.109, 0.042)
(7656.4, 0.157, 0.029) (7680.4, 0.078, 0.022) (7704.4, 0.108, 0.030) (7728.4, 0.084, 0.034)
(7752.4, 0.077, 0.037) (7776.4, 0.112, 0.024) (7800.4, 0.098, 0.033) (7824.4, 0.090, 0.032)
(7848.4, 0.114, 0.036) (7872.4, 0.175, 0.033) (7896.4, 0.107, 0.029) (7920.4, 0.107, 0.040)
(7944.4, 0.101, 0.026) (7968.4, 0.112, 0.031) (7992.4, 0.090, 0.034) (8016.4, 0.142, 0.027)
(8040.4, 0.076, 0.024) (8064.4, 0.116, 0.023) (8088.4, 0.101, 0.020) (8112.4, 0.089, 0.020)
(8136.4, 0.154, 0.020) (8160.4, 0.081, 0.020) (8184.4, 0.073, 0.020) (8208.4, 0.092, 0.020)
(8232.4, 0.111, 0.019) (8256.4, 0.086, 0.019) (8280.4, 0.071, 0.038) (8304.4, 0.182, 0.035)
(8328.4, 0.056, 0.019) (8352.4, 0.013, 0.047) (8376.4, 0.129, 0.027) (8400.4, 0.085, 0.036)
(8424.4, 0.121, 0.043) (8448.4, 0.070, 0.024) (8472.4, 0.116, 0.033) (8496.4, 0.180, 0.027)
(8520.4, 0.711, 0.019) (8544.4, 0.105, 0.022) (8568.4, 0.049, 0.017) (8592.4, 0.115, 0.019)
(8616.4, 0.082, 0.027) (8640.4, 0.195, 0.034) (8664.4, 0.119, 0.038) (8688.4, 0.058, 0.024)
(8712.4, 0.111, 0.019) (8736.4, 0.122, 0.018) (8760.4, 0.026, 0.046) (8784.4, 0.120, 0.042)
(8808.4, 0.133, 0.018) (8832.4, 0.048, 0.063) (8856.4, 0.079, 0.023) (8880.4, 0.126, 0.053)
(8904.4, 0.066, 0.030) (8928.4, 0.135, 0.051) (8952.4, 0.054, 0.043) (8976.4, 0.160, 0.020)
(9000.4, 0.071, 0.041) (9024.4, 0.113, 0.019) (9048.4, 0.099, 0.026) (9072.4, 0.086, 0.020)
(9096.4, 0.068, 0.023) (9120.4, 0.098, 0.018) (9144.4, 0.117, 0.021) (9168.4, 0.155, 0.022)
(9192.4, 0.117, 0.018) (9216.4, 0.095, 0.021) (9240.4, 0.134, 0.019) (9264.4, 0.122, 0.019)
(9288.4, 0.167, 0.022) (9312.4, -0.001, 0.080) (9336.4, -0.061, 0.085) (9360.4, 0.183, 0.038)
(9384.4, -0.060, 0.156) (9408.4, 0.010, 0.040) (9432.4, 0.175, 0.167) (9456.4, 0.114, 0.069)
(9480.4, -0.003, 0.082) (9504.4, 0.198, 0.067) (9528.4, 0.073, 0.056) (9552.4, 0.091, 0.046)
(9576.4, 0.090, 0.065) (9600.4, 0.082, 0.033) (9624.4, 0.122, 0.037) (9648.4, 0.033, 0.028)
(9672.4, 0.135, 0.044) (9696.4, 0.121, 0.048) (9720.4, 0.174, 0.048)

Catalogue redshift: 1.28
